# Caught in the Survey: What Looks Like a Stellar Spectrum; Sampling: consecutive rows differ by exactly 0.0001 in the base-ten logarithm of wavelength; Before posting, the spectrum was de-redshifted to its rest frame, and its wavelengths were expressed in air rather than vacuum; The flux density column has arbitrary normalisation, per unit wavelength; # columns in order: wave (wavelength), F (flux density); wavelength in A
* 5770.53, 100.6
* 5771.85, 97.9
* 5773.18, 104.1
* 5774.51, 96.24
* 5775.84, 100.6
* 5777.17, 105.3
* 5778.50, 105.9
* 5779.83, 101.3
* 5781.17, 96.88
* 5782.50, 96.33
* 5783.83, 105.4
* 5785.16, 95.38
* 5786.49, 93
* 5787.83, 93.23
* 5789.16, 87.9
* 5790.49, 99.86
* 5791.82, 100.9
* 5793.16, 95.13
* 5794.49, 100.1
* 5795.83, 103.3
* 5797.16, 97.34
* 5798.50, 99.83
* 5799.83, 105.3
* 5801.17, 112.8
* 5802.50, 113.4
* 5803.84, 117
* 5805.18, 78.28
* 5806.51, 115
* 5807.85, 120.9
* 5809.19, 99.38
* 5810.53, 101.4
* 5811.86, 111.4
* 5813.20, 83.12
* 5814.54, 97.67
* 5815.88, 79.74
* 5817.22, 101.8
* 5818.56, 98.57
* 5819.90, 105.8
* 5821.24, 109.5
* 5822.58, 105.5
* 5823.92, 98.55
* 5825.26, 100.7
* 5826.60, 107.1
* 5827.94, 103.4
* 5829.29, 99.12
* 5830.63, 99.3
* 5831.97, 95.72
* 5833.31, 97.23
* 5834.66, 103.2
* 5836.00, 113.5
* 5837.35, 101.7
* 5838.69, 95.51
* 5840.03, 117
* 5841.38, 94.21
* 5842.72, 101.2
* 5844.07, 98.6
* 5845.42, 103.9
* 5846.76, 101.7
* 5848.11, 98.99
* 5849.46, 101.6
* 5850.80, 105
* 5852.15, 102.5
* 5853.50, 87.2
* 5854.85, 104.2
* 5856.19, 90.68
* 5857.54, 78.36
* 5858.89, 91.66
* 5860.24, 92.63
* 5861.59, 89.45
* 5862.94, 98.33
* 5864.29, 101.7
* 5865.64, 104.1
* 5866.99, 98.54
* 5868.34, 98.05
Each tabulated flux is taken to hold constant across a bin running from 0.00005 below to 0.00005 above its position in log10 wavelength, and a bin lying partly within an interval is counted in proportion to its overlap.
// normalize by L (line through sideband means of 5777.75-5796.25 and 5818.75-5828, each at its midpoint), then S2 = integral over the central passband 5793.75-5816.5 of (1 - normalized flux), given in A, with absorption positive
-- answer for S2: -0.2 A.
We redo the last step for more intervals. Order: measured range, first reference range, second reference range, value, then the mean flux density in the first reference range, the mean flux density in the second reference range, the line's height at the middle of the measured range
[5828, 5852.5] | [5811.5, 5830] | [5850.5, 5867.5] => -1.0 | 99.9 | 95.5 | 97.7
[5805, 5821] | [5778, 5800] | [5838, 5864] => -0.4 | 98.4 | 97.6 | 98.1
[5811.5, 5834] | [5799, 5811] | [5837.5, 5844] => 1.0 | 107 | 102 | 104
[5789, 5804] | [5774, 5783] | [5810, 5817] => -0.8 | 100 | 95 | 97.7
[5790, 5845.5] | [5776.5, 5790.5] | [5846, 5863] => -2.9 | 98.1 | 95.5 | 96.9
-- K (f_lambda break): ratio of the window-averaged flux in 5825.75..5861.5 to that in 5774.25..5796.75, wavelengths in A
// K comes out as 1.0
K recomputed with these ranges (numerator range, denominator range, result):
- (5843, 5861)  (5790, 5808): 0.93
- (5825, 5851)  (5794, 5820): 1.00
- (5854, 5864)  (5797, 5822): 0.90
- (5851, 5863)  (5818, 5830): 0.90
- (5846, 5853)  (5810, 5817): 1.07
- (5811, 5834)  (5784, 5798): 1.03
